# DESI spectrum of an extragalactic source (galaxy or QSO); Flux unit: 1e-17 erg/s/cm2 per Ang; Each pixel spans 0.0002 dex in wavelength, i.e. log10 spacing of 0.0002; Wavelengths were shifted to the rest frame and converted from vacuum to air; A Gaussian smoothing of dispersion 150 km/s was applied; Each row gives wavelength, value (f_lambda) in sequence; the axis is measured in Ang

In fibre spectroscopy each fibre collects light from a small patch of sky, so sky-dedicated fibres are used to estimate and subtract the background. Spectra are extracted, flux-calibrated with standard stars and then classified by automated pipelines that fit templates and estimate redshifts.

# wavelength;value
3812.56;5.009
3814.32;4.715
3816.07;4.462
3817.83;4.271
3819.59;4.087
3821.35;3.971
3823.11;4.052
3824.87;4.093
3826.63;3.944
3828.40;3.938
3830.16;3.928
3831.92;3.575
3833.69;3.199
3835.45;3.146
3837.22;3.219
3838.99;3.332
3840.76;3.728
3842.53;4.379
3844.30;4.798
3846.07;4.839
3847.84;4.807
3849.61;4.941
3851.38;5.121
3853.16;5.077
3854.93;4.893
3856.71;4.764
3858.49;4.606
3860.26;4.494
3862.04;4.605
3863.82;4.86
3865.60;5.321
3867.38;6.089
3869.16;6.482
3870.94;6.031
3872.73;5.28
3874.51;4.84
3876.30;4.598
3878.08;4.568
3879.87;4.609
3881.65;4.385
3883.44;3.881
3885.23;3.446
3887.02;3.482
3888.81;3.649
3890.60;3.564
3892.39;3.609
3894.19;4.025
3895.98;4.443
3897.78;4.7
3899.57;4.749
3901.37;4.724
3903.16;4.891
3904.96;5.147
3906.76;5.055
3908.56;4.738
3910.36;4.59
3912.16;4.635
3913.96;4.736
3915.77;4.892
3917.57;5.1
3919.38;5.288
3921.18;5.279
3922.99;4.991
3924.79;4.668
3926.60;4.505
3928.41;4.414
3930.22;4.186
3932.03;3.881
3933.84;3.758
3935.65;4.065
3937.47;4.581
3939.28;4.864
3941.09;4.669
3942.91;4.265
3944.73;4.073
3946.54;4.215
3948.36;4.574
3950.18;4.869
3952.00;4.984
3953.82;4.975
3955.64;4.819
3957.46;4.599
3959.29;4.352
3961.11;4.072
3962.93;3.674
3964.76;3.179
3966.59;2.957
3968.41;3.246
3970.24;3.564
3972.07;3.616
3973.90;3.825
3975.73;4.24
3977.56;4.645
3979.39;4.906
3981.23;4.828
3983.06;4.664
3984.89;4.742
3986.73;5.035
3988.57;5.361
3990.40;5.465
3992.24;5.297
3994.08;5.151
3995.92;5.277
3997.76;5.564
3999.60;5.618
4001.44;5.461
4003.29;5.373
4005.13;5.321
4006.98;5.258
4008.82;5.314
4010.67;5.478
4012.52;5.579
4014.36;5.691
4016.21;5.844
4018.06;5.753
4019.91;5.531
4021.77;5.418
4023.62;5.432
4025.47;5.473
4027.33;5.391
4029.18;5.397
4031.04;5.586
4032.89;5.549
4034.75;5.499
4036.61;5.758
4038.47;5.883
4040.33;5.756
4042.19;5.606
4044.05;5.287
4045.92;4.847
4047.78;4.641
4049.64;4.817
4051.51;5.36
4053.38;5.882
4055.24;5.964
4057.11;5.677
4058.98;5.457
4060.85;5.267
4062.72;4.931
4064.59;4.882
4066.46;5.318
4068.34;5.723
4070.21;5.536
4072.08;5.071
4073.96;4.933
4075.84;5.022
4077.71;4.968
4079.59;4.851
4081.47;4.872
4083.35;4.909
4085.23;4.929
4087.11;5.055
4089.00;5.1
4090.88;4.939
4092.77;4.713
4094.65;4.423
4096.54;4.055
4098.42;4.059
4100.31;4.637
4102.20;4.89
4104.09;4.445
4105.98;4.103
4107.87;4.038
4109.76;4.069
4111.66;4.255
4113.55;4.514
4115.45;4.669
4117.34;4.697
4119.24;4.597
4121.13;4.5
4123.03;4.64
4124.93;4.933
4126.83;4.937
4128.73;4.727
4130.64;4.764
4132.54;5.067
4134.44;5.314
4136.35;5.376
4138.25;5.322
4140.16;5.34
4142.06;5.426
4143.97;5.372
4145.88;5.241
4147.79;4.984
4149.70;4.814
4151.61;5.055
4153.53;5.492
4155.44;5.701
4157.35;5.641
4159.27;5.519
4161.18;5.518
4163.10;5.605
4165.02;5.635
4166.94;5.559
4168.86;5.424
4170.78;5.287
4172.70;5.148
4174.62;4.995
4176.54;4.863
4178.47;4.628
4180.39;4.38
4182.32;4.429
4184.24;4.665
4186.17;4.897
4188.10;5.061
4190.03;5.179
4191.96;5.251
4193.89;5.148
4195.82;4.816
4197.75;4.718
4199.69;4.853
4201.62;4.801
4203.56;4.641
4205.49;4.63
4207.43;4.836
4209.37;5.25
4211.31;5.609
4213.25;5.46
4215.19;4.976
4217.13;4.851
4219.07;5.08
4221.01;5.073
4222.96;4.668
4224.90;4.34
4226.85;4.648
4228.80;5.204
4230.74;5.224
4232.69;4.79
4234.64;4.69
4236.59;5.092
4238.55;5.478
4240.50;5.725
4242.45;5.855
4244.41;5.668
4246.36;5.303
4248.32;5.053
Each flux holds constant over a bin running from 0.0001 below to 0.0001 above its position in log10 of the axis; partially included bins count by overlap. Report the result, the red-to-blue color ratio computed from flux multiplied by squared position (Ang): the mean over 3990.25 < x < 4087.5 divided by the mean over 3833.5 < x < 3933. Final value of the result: 1.3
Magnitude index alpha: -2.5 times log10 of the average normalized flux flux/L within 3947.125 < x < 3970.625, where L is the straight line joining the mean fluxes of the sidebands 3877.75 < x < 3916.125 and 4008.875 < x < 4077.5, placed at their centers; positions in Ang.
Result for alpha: 0.16 mag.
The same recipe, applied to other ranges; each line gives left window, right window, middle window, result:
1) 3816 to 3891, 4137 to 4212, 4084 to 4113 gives 0.099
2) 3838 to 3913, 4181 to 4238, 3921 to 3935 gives 0.064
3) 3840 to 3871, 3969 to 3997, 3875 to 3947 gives 0.093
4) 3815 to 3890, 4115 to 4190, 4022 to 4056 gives -0.130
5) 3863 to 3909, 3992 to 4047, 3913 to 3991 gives 0.139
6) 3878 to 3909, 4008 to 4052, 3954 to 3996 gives 0.137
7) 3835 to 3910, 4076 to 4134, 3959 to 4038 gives -0.080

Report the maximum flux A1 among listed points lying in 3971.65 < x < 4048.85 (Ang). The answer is 5.883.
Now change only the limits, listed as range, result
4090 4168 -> 5.701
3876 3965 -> 5.288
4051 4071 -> 5.964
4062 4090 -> 5.723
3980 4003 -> 5.618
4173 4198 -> 5.251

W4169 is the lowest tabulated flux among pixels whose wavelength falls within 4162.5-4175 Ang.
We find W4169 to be 4.995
